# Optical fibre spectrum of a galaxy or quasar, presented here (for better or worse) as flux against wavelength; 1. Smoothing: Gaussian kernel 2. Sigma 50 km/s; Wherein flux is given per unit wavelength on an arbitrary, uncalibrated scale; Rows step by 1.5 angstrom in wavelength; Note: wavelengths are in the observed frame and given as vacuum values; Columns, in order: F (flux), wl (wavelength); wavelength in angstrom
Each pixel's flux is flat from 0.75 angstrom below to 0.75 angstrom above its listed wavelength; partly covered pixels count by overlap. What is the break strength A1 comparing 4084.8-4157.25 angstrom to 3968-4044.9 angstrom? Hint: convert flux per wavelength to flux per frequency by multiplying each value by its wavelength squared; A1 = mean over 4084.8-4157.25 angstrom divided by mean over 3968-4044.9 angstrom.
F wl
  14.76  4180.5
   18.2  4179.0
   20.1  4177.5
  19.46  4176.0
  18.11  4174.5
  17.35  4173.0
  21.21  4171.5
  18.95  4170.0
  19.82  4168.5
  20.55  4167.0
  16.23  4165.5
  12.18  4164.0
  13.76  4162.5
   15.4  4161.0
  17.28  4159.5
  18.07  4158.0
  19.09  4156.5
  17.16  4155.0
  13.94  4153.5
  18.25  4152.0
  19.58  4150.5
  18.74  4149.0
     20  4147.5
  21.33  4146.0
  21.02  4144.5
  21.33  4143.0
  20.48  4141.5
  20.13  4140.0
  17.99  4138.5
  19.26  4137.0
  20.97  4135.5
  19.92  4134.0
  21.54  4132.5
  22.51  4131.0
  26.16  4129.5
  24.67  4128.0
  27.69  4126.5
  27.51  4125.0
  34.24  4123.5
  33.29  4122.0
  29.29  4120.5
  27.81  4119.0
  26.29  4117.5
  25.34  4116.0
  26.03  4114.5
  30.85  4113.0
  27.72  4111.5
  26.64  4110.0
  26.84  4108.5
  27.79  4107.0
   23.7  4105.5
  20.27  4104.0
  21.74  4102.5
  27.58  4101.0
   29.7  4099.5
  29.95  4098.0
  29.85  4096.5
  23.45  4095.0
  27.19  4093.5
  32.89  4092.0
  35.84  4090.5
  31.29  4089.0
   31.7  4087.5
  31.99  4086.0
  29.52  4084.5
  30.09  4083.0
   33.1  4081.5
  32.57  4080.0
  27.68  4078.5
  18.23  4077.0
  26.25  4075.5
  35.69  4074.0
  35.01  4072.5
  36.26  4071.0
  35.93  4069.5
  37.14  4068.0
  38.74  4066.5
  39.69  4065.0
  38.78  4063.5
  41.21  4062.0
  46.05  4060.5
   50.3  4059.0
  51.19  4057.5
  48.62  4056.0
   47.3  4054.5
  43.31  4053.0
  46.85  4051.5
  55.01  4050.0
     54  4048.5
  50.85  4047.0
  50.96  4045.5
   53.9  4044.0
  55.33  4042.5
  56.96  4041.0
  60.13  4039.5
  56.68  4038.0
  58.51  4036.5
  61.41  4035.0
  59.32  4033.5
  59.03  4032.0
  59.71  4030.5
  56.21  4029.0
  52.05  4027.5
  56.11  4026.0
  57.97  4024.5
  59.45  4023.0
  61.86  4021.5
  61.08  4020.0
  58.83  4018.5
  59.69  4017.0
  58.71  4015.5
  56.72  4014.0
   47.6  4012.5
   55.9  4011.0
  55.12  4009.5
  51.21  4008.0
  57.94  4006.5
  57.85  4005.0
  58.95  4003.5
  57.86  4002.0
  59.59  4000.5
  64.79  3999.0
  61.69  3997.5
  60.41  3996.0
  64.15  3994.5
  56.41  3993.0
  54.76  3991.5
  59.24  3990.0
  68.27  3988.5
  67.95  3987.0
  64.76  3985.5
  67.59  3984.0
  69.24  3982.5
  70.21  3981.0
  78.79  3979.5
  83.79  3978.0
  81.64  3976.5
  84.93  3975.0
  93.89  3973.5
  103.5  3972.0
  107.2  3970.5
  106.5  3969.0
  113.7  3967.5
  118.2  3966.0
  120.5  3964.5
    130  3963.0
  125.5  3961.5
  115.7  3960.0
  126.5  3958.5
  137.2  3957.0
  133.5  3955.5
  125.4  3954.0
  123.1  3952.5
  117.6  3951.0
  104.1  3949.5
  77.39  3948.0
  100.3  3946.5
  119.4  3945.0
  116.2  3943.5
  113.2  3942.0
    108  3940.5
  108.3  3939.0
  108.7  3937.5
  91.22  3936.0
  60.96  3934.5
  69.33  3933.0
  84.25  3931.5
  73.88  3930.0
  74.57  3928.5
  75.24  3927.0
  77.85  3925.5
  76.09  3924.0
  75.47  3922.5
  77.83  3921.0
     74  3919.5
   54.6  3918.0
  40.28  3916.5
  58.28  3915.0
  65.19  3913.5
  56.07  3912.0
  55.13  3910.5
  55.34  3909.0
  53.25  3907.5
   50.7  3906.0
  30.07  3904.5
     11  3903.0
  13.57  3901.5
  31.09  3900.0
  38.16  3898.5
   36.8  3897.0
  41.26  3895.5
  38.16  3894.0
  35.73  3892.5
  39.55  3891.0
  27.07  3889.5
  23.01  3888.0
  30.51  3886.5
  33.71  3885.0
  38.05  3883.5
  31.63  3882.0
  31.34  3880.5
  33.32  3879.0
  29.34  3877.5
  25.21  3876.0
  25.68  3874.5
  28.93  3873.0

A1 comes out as 0.41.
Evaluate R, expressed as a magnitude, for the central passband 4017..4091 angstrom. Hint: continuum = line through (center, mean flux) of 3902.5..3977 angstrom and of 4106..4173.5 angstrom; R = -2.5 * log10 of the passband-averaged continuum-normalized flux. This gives 0.12 mag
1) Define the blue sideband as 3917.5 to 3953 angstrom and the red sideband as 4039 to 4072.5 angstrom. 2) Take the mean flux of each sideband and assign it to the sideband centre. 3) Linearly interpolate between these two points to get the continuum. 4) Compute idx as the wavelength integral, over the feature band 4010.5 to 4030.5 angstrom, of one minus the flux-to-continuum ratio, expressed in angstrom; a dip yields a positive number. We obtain 0.74 angstrom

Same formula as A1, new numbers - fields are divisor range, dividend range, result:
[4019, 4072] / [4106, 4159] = 0.48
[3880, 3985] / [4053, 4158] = 0.41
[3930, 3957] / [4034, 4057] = 0.54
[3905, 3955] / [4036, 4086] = 0.55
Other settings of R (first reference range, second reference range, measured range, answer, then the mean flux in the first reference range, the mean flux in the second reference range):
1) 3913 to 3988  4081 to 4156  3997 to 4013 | 0.237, 93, 25.4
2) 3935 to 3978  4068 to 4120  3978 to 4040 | 0.284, 110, 29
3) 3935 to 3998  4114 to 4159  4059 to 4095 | 0.393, 96.2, 22.6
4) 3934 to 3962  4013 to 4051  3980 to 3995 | 0.312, 111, 57.1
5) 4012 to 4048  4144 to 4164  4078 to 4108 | 0.272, 57.1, 17.7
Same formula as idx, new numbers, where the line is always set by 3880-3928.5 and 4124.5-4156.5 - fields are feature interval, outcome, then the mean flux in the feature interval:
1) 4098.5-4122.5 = -2.8 angstrom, 26.9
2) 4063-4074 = -3.2 angstrom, 37.2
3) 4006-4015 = -4.9 angstrom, 54.1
